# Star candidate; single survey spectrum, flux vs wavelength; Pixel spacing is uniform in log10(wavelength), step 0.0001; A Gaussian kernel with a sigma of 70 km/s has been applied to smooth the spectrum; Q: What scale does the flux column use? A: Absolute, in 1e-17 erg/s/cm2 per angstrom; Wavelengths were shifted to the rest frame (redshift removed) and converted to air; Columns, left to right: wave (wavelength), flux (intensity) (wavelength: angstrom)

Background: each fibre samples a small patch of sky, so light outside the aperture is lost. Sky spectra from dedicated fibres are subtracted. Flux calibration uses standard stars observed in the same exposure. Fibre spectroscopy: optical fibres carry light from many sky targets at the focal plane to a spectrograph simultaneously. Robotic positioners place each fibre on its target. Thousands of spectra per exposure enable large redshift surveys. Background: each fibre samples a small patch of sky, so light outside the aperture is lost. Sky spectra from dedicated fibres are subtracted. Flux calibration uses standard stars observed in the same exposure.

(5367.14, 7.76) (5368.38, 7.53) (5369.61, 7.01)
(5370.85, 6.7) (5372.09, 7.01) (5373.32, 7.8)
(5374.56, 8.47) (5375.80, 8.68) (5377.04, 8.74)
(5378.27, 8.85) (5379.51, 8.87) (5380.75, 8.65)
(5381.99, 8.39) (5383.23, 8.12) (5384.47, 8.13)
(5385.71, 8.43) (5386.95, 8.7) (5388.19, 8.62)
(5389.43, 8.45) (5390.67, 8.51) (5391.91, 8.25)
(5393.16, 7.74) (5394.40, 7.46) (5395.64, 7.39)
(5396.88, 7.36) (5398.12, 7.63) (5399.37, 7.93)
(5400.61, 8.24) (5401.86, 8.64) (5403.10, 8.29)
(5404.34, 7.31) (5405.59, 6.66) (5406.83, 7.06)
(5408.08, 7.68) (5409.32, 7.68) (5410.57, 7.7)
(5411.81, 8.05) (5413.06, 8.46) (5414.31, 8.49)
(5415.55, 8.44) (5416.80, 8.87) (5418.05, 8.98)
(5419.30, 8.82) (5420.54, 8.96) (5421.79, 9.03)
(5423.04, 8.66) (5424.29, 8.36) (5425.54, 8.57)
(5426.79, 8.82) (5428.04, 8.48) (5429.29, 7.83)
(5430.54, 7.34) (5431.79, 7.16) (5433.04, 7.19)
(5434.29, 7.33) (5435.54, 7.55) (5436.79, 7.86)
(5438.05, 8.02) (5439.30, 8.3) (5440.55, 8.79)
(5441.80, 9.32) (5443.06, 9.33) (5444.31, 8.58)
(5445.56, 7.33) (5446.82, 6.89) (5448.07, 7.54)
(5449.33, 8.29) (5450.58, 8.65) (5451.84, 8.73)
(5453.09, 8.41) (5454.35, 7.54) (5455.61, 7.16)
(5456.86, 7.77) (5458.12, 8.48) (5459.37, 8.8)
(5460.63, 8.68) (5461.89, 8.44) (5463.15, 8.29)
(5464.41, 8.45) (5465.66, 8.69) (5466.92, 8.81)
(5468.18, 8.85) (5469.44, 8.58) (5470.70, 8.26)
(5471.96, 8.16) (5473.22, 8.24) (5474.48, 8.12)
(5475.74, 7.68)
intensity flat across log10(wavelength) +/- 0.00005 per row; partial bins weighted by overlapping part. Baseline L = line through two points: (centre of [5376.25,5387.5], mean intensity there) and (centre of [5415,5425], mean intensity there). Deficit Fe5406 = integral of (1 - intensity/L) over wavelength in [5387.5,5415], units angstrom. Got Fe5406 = 2.4 angstrom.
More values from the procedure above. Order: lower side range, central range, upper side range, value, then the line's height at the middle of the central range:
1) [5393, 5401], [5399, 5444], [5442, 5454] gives -1.4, 7.93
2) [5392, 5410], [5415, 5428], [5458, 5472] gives -1.3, 7.95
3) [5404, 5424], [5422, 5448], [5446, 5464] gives 0.2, 8.15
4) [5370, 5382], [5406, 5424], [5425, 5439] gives -0.9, 7.94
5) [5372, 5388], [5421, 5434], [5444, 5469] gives 0.3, 8.3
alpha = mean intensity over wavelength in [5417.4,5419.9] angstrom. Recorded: 8.88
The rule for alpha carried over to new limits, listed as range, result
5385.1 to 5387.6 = 8.57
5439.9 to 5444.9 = 9.01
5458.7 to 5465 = 8.53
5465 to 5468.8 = 8.79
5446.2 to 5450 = 7.6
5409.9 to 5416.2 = 8.22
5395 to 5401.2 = 7.71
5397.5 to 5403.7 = 8.14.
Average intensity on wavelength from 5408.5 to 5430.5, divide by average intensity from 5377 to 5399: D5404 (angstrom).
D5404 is 1.03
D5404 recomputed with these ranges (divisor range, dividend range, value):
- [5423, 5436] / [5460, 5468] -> 1.08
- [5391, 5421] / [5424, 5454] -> 1.01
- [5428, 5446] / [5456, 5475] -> 1.05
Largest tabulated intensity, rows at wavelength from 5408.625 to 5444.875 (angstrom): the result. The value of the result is 9.33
